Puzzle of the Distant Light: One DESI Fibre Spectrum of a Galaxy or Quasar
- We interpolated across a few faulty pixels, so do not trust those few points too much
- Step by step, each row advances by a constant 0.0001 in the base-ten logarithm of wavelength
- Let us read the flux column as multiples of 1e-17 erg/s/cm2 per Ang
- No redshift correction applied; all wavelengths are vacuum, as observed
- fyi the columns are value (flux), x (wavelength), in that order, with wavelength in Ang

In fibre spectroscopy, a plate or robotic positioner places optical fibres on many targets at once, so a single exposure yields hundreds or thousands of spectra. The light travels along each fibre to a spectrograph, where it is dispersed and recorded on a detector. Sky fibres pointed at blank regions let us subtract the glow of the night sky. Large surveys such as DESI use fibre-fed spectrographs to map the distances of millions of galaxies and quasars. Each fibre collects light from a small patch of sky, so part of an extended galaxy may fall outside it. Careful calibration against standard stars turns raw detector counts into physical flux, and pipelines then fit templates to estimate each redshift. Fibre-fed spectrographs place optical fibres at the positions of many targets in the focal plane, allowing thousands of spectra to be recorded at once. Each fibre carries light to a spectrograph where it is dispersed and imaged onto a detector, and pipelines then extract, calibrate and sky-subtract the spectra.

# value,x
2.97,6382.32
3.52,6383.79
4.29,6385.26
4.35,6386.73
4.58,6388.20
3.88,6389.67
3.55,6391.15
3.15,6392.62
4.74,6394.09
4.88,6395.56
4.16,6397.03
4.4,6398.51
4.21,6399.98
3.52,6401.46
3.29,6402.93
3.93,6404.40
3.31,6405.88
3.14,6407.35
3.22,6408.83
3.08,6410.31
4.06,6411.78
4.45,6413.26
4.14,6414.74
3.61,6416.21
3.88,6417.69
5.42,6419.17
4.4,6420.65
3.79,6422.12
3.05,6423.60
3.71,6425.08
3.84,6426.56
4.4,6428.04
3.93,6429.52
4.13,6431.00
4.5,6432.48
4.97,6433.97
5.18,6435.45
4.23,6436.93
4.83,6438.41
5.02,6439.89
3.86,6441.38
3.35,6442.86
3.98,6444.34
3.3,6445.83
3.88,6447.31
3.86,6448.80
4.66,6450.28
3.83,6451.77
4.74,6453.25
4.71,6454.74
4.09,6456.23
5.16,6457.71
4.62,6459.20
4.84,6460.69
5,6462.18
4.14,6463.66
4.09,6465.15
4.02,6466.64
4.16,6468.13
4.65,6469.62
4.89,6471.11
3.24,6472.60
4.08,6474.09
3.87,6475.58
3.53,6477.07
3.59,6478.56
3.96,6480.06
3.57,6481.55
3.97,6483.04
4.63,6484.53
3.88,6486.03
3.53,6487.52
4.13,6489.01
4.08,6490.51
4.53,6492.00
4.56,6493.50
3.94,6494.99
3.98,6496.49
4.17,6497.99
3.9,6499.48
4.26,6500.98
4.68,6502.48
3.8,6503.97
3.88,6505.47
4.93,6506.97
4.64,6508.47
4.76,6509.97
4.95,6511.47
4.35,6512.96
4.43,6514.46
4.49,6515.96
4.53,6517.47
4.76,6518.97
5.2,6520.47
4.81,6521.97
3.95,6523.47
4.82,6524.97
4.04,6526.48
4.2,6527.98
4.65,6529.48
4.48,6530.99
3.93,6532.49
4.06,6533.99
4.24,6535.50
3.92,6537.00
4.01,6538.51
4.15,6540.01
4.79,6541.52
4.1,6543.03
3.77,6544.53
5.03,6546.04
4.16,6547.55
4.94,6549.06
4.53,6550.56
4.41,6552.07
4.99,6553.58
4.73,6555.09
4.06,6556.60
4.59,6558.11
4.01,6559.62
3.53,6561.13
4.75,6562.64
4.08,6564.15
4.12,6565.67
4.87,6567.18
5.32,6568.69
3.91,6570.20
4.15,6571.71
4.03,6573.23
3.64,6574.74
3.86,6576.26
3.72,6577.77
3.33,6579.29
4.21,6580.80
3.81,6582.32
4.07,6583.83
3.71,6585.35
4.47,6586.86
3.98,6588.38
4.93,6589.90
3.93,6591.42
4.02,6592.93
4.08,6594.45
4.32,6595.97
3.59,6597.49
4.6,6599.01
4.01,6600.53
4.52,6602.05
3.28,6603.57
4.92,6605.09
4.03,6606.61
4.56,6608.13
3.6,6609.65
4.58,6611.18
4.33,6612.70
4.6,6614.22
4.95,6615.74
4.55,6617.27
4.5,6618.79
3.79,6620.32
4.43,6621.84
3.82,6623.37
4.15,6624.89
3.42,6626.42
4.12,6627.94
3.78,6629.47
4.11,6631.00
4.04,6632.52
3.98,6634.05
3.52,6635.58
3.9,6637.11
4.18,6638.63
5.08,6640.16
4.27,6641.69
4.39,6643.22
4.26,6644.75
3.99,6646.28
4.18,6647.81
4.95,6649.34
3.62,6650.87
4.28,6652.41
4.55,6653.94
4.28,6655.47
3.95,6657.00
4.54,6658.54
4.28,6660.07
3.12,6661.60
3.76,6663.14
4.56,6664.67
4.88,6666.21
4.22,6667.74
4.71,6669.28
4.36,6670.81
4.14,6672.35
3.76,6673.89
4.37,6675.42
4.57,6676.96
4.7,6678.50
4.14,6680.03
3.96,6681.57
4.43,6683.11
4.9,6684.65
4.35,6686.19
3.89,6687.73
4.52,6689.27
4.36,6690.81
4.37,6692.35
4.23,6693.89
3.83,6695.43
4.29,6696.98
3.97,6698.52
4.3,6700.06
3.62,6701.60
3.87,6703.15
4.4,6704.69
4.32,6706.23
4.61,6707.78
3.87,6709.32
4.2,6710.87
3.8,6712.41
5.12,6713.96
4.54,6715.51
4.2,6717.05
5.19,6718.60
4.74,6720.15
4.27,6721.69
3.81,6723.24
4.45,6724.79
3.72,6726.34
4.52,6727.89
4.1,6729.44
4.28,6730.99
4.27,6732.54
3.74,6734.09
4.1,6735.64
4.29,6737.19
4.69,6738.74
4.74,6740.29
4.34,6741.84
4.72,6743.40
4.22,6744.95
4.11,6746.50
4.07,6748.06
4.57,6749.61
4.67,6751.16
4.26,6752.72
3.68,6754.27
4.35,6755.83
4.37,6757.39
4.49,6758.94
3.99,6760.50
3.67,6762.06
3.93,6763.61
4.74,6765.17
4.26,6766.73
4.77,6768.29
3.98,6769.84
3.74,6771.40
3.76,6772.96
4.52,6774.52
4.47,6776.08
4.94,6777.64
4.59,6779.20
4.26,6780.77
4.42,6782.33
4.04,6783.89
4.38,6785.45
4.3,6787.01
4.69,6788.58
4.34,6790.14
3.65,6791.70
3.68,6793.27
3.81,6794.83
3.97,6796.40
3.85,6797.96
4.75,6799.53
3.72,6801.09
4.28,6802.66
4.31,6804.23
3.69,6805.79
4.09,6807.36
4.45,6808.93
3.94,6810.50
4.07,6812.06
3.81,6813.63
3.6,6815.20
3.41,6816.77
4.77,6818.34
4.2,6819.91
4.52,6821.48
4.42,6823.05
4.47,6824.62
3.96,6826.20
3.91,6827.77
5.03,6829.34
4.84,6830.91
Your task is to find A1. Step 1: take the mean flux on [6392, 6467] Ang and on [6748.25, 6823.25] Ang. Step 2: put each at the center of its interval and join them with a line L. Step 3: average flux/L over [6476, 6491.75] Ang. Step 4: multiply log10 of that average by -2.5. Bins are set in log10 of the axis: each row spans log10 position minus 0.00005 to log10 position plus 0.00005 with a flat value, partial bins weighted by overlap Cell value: 0.06 mag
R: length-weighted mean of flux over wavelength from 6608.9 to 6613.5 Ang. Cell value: 4.17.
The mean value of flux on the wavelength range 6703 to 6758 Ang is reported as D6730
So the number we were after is 4.32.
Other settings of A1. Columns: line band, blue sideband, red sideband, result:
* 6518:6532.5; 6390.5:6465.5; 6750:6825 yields -0.09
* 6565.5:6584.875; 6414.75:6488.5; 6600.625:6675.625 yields 0.03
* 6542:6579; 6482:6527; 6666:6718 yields 0.01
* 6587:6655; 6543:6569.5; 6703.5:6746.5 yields 0.05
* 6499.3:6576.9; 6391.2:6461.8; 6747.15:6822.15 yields -0.06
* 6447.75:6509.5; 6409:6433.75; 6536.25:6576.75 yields -0.02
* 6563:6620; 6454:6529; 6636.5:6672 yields 0.02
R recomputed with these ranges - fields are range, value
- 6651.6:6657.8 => 4.26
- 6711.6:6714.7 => 4.45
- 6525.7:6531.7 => 4.34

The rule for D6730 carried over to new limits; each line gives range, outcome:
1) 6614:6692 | 4.24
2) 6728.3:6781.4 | 4.29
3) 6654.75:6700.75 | 4.26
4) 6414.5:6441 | 4.28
